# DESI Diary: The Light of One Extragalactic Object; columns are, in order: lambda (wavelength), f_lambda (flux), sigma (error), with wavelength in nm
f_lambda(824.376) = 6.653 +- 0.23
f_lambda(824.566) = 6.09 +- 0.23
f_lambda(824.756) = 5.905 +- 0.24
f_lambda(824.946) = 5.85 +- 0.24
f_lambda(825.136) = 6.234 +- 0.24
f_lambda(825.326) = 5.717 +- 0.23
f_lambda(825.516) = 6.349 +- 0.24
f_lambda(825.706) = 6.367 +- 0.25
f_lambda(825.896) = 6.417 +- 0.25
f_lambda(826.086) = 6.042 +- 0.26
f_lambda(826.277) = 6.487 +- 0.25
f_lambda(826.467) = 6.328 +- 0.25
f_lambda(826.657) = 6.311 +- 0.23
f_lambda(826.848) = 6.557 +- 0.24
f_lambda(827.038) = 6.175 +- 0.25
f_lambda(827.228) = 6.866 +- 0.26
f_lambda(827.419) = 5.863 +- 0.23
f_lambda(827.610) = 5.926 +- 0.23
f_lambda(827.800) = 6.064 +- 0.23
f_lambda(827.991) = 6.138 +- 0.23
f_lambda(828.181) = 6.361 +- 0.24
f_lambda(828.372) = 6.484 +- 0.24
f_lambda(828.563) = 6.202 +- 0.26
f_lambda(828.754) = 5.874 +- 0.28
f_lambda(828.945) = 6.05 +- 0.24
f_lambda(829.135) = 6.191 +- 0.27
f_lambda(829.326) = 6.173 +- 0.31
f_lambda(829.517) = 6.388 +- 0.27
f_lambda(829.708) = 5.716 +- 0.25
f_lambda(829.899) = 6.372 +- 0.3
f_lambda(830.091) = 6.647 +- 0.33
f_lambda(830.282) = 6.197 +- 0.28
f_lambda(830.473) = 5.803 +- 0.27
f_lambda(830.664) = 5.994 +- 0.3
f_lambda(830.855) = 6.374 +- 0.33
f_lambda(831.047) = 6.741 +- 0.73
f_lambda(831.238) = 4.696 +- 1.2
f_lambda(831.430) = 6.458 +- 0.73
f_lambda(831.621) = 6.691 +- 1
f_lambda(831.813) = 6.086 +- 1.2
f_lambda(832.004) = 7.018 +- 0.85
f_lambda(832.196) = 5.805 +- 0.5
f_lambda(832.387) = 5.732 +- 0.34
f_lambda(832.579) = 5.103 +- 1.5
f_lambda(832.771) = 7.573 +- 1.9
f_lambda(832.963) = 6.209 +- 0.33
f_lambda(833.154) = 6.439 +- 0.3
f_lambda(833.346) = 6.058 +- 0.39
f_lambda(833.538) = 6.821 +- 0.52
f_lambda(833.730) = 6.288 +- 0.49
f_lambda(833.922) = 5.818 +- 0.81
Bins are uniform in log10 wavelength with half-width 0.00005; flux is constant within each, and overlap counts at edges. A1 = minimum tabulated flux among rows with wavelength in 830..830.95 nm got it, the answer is 5.803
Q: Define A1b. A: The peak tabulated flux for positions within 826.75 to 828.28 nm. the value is 6.866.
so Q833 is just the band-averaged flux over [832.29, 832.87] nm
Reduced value 6.13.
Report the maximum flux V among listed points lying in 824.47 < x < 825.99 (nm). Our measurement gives 6.417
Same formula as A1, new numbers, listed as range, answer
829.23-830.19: 5.716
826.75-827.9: 5.863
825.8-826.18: 6.042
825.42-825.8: 6.349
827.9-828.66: 6.138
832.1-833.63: 5.103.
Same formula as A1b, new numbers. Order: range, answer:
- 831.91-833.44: 7.573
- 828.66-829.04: 6.05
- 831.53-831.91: 6.691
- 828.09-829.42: 6.484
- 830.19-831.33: 6.741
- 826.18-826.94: 6.557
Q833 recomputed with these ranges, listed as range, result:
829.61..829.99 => 6.04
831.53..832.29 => 6.4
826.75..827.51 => 6.37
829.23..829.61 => 6.28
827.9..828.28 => 6.26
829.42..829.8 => 6.06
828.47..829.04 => 6.04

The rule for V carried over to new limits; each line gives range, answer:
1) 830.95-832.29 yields 7.018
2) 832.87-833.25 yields 6.439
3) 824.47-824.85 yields 6.09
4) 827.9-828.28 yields 6.361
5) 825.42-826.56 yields 6.487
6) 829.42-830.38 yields 6.647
